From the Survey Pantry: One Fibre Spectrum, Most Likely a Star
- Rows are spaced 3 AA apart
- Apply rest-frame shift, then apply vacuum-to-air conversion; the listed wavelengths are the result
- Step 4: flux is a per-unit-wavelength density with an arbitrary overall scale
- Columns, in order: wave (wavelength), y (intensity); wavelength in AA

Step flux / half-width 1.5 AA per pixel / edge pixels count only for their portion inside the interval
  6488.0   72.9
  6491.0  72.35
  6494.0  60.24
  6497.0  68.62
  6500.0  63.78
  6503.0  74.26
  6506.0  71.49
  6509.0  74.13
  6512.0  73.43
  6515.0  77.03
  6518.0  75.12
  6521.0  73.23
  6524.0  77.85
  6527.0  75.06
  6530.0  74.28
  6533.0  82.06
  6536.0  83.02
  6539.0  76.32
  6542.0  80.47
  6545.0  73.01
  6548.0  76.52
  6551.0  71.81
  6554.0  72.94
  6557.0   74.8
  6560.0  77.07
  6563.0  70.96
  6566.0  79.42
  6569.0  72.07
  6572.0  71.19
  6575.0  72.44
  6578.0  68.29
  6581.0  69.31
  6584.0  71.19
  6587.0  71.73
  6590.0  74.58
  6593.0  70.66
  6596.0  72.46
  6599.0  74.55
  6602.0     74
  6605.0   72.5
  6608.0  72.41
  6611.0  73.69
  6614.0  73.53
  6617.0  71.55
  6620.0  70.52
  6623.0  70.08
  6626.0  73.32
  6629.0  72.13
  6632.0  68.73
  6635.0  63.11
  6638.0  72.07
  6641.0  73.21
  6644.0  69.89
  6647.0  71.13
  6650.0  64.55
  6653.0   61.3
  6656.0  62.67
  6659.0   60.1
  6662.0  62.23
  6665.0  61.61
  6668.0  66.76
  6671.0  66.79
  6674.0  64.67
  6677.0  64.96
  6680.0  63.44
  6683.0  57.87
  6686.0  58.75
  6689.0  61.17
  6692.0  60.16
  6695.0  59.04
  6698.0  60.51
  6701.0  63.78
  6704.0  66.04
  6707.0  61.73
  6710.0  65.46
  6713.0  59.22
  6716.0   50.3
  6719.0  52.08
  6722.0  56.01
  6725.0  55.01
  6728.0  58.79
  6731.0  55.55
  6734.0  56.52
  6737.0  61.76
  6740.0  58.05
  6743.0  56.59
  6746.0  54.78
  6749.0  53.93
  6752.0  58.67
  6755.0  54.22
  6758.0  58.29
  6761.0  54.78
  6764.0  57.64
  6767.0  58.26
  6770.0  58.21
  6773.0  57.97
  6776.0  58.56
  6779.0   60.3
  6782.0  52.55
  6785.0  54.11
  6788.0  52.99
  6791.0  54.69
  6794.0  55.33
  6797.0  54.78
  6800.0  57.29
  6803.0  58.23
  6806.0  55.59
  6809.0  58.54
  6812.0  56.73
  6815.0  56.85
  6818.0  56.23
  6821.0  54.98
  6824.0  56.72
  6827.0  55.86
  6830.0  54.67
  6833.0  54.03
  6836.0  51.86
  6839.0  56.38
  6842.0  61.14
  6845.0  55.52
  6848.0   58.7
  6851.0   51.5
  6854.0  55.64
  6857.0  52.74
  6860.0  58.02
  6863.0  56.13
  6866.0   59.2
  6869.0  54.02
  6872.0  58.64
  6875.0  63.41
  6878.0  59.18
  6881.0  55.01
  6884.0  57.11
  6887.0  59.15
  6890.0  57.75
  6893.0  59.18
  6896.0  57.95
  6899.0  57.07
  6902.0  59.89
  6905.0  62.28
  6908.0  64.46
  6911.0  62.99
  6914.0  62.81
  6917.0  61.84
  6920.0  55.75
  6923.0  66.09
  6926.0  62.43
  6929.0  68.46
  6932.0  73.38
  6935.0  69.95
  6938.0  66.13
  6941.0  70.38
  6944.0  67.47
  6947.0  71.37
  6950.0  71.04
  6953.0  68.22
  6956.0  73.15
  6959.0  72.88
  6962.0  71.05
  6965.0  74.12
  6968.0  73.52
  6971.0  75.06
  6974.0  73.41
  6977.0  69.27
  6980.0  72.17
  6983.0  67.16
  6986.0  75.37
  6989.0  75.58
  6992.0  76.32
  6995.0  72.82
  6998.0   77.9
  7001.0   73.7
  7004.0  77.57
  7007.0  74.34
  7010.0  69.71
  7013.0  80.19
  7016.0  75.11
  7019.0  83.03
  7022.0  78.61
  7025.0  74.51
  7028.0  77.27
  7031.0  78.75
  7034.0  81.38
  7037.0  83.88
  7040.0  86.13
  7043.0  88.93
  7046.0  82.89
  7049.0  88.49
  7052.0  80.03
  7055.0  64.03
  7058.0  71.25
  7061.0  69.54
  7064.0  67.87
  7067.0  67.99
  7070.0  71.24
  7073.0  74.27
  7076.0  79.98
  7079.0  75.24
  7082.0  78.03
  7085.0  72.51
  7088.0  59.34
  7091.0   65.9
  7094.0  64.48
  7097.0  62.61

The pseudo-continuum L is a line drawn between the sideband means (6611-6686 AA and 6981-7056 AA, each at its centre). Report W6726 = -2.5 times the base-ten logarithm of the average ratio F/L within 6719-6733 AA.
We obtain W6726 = 0.23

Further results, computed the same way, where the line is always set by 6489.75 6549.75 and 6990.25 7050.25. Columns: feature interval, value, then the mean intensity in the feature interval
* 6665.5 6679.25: 0.16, 65.4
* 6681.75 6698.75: 0.26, 59.6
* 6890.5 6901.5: 0.32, 58.2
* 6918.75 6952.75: 0.16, 67.6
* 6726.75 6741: 0.29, 58.1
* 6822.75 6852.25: 0.36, 55.7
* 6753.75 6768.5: 0.33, 56.7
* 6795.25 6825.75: 0.33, 56.6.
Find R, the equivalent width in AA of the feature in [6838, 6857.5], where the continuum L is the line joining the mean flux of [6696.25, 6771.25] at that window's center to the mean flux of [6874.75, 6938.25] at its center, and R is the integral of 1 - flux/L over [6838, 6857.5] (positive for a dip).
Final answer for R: 1.4 AA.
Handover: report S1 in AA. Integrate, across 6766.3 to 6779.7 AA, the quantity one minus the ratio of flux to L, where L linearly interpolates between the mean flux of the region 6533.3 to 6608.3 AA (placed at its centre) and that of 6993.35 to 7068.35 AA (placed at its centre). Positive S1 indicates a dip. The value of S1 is 3.0 AA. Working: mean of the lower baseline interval 73.9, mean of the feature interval 58.6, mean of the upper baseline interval 77.1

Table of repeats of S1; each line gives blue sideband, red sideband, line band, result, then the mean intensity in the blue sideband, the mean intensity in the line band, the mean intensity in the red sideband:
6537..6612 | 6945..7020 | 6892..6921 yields 5.16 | 73.4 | 60.5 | 73.7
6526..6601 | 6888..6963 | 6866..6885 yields 2.43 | 74.2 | 58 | 65.3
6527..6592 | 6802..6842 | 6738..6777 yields 2.32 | 74.4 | 57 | 56.1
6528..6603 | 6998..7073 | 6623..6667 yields 4.53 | 74.2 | 67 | 76.9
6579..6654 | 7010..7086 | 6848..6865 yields 4.37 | 70.9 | 55.3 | 77.1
